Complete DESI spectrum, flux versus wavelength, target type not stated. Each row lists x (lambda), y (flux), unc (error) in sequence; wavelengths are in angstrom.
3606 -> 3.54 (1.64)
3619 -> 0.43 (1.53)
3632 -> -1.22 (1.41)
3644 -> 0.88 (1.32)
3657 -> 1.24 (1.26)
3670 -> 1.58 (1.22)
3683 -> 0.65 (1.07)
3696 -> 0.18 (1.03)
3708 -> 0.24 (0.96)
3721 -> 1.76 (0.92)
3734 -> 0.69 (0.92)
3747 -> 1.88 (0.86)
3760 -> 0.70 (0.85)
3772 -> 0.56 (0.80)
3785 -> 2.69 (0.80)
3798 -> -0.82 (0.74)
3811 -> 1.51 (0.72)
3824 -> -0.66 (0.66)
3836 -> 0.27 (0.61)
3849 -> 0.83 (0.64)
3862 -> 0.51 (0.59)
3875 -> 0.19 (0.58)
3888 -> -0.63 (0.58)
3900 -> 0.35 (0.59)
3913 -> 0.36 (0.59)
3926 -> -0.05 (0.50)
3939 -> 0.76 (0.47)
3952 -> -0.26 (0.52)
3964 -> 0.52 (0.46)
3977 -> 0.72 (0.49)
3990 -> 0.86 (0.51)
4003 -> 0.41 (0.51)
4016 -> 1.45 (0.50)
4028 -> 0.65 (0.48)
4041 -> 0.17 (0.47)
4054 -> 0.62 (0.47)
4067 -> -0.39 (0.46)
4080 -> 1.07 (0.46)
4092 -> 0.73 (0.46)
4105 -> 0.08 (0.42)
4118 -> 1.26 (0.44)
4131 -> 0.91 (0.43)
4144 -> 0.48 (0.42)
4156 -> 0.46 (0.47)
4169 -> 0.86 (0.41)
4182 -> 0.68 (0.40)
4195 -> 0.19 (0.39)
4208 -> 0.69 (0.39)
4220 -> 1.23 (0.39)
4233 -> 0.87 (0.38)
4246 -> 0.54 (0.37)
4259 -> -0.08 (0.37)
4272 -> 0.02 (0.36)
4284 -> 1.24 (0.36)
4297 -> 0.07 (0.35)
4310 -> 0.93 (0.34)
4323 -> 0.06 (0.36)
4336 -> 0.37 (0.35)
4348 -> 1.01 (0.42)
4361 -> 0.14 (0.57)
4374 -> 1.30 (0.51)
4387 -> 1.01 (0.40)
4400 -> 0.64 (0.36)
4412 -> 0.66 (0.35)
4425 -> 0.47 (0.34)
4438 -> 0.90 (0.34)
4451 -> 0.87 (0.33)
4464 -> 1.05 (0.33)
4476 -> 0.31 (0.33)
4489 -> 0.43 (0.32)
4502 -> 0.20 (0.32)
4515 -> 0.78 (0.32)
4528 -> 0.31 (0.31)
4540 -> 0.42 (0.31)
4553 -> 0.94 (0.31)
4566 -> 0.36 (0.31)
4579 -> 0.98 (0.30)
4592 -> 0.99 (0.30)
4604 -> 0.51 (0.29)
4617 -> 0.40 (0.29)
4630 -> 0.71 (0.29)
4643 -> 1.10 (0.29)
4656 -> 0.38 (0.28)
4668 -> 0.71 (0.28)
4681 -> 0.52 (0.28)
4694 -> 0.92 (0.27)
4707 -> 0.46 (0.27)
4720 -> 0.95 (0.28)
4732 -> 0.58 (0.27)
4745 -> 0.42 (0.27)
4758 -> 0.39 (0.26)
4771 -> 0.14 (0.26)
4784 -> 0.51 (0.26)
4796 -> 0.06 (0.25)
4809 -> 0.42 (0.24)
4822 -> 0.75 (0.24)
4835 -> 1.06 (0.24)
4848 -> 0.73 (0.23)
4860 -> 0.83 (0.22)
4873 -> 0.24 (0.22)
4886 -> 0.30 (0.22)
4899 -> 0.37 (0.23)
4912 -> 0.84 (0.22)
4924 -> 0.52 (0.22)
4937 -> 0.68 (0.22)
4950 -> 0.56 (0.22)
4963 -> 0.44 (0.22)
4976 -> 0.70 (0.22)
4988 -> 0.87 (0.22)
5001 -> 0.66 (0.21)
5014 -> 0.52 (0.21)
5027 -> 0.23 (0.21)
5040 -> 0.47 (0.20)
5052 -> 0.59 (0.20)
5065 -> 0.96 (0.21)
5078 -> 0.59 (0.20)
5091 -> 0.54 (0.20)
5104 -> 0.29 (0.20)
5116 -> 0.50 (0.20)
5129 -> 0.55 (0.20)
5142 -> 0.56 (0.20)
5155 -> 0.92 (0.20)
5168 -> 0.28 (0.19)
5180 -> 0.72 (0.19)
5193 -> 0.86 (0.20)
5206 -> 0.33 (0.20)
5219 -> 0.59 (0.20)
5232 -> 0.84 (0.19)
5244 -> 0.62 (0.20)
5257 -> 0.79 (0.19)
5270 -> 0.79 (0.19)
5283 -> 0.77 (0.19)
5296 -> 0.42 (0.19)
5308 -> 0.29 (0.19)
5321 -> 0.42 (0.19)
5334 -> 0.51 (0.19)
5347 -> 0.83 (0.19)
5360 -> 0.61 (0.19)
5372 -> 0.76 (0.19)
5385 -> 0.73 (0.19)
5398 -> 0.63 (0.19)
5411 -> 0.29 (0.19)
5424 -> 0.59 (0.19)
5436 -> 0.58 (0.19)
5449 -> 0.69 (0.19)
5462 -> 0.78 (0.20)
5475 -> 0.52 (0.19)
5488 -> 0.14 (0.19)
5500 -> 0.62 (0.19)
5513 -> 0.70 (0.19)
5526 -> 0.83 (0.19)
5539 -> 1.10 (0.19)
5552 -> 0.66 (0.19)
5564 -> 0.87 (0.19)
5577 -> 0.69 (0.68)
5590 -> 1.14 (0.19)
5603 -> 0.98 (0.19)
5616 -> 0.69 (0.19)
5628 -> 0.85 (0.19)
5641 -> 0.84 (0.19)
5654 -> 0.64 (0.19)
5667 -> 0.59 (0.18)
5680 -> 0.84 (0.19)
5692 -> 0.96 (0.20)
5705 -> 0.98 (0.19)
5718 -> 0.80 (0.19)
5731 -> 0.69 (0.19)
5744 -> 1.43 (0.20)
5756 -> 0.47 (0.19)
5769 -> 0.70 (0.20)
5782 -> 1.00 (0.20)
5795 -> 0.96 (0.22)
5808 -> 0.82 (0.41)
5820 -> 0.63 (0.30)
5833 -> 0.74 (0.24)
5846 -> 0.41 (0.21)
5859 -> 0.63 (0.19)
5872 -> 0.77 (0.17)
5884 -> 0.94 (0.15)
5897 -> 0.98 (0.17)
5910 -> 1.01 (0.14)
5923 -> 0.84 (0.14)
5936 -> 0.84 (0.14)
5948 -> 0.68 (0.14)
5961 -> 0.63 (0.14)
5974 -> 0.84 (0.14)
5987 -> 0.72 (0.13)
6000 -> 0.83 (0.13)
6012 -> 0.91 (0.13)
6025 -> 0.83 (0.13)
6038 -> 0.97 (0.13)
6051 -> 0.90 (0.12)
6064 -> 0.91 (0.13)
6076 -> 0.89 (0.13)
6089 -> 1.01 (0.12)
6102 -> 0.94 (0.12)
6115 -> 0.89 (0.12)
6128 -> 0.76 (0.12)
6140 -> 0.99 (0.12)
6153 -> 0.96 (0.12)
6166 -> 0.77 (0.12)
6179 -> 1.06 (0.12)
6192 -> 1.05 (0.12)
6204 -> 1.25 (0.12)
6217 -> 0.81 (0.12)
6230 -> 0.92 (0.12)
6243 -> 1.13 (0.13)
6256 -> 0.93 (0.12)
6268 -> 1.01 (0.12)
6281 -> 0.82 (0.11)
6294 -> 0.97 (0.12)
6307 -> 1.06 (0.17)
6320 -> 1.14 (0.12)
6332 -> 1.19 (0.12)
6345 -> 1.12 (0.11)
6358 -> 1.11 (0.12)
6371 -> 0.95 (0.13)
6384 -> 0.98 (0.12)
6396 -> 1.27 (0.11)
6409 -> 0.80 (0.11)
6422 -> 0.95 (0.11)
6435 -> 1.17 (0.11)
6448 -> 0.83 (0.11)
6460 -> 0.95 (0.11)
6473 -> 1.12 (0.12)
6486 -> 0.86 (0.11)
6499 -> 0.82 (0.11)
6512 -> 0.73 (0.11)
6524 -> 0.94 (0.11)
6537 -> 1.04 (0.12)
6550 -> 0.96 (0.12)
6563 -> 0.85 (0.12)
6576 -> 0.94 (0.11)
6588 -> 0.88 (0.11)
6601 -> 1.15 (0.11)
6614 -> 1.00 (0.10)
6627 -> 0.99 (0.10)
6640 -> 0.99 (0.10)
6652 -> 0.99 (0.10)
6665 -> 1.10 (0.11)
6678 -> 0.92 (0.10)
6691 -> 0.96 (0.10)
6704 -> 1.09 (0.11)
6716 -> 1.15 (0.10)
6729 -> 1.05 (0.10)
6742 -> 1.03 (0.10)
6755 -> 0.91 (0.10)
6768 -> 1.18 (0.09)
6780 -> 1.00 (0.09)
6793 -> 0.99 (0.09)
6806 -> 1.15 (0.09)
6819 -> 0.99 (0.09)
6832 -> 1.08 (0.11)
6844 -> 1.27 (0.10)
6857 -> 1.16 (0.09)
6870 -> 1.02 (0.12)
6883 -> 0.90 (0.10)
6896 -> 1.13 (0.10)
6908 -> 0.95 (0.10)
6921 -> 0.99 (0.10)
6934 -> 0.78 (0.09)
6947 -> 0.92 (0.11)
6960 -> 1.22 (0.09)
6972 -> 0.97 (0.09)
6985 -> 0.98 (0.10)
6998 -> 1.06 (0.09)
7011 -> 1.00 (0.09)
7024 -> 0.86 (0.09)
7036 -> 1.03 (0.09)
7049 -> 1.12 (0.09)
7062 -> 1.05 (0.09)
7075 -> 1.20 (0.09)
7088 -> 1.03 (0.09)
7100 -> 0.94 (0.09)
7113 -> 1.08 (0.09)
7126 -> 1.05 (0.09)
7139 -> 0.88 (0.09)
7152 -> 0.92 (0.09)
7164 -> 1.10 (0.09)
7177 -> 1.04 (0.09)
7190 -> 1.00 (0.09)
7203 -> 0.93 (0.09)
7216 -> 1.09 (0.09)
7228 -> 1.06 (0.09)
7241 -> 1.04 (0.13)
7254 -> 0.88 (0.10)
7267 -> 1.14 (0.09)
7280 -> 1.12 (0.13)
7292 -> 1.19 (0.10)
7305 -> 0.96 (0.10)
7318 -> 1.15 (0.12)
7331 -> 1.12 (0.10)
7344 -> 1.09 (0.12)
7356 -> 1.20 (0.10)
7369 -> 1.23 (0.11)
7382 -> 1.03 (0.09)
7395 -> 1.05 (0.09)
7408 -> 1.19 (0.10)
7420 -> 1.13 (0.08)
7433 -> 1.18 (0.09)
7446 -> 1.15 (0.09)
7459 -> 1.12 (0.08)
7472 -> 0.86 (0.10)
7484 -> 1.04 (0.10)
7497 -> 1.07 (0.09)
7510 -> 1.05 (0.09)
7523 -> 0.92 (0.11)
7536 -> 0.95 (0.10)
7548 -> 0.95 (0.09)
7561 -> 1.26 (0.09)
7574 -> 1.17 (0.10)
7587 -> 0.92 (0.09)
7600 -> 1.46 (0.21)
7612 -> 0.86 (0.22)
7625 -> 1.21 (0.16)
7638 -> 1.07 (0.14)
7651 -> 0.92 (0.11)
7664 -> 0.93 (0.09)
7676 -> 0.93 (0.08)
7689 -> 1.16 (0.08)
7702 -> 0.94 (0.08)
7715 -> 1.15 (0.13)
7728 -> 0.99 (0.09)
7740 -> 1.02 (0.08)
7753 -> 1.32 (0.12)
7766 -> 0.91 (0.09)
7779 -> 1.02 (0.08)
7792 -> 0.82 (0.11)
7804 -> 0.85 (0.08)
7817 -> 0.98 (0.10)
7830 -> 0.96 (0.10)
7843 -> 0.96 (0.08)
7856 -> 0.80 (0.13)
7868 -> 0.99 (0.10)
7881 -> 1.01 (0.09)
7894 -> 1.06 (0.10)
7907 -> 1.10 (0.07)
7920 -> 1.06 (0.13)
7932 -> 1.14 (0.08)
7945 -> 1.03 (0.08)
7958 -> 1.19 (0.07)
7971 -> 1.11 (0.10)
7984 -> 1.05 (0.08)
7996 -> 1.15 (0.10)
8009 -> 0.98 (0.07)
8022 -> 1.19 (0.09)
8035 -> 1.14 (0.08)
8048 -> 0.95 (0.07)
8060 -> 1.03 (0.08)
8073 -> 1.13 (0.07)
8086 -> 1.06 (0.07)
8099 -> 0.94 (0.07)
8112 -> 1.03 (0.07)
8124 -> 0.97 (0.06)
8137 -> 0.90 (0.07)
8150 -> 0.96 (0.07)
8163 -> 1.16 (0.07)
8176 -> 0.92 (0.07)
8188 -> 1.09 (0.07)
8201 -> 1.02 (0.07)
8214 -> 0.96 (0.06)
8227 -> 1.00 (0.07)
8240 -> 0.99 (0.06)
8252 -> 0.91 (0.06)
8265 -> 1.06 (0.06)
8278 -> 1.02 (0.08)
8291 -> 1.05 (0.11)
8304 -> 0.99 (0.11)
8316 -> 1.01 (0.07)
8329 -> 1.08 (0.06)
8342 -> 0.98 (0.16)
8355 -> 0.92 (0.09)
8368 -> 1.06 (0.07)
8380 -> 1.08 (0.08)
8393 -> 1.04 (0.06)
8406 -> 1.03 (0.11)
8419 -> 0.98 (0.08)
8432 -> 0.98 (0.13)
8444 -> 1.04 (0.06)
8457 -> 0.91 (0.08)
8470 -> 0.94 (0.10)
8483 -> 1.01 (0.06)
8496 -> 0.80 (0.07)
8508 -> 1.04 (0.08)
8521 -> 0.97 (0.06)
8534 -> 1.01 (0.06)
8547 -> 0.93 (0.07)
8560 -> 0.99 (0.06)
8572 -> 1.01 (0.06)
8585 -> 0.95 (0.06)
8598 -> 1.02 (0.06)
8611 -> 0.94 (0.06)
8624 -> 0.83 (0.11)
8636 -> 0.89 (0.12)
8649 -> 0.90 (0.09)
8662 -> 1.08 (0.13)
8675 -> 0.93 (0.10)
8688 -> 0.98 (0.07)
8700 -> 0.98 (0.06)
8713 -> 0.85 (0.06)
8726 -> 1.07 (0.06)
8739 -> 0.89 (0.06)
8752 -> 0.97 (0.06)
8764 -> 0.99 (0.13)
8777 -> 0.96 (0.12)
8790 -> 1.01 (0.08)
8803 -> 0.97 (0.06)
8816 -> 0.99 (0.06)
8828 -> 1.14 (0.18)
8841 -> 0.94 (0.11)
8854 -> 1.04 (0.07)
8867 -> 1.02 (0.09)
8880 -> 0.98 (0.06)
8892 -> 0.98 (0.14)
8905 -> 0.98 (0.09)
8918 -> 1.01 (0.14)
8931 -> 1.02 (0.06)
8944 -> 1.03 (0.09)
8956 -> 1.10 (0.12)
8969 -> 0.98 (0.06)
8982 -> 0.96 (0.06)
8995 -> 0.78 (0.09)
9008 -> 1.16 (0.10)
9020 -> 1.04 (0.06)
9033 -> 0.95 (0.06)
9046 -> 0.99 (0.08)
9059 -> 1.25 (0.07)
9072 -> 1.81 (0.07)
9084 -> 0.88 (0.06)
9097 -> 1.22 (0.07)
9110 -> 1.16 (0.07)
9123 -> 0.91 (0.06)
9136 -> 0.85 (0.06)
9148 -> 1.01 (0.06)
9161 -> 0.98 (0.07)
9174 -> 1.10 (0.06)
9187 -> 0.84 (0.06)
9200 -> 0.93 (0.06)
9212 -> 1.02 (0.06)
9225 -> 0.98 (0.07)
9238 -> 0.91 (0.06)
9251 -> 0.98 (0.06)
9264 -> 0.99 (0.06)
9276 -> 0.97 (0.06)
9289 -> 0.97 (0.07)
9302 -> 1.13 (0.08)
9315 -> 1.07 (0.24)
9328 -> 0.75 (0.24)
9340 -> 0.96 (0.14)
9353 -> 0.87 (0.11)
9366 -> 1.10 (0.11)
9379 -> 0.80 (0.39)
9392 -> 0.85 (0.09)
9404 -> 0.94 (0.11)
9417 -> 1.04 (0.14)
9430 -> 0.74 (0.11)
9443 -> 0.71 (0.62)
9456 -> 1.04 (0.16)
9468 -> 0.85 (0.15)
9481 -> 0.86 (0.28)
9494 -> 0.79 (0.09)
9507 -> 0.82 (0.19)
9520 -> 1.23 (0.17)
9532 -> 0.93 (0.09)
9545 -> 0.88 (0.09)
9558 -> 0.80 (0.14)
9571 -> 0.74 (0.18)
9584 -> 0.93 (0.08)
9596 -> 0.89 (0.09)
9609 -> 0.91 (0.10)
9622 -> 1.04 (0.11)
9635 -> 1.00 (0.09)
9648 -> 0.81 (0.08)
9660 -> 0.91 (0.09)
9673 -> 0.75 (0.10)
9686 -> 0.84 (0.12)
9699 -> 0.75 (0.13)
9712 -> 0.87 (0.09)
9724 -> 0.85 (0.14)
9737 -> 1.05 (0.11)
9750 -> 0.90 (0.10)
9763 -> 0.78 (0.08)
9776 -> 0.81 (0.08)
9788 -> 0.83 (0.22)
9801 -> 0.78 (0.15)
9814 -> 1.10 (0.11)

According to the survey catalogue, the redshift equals 0.382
